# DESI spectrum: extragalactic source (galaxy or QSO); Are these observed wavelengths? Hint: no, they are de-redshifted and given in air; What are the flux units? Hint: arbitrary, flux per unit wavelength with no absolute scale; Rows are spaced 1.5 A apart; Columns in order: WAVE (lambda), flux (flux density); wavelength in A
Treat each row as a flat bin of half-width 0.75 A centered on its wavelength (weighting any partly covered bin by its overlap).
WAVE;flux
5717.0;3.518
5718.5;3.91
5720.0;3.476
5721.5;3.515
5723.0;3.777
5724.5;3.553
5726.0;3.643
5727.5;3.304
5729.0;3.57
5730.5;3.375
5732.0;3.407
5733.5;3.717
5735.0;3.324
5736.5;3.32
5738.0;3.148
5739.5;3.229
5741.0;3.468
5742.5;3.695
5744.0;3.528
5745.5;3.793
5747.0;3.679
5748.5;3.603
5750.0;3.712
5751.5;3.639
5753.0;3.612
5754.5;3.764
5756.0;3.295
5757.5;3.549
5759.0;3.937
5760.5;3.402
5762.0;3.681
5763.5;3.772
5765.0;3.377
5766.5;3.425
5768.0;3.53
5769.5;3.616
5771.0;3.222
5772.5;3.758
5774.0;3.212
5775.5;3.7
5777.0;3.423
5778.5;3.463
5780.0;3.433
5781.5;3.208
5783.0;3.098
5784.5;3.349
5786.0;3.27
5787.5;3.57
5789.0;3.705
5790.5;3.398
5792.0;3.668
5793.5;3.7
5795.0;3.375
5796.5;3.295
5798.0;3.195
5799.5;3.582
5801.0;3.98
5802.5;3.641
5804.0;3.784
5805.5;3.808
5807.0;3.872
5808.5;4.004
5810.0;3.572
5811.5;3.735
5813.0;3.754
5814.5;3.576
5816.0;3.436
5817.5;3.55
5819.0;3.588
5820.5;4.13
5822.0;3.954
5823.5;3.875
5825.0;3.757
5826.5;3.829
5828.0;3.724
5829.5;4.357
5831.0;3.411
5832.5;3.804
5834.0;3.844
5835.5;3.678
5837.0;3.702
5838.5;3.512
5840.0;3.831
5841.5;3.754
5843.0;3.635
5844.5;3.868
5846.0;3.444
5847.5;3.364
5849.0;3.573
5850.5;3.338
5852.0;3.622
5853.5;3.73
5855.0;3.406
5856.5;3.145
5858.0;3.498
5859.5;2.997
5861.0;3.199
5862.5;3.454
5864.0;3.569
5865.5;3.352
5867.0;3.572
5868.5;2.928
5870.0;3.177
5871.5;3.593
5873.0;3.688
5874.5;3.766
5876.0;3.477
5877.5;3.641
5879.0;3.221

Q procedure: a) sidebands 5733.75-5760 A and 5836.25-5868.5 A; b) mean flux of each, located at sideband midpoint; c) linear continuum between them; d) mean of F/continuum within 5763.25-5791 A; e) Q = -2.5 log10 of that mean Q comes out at 0.03 mag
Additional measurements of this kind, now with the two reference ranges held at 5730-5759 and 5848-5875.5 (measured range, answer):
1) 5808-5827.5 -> -0.09 mag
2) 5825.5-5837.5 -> -0.10 mag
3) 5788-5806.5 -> -0.04 mag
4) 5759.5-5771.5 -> 0.00 mag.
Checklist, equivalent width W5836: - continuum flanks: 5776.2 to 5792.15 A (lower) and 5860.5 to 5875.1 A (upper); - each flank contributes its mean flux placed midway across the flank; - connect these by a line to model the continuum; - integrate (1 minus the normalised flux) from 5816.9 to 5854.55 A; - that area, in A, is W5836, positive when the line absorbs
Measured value -3.21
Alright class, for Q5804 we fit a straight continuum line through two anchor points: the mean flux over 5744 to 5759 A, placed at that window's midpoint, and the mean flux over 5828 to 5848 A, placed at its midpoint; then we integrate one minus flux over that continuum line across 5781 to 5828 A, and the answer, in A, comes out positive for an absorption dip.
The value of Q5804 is 0.76 A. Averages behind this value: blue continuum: 3.64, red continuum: 3.71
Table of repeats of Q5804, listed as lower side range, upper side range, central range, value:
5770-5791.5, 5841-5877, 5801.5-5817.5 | -1.30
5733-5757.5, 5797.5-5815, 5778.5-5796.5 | 1.14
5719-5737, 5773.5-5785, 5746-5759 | -0.72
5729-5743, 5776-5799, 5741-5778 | -1.77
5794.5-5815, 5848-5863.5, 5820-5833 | -1.17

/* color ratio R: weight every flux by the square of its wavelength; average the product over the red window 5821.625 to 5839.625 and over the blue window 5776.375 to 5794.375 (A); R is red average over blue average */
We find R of 1.12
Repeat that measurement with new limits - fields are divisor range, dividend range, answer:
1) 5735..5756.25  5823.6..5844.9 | 1.10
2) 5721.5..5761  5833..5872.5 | 1.03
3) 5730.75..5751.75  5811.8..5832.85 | 1.10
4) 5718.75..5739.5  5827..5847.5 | 1.11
